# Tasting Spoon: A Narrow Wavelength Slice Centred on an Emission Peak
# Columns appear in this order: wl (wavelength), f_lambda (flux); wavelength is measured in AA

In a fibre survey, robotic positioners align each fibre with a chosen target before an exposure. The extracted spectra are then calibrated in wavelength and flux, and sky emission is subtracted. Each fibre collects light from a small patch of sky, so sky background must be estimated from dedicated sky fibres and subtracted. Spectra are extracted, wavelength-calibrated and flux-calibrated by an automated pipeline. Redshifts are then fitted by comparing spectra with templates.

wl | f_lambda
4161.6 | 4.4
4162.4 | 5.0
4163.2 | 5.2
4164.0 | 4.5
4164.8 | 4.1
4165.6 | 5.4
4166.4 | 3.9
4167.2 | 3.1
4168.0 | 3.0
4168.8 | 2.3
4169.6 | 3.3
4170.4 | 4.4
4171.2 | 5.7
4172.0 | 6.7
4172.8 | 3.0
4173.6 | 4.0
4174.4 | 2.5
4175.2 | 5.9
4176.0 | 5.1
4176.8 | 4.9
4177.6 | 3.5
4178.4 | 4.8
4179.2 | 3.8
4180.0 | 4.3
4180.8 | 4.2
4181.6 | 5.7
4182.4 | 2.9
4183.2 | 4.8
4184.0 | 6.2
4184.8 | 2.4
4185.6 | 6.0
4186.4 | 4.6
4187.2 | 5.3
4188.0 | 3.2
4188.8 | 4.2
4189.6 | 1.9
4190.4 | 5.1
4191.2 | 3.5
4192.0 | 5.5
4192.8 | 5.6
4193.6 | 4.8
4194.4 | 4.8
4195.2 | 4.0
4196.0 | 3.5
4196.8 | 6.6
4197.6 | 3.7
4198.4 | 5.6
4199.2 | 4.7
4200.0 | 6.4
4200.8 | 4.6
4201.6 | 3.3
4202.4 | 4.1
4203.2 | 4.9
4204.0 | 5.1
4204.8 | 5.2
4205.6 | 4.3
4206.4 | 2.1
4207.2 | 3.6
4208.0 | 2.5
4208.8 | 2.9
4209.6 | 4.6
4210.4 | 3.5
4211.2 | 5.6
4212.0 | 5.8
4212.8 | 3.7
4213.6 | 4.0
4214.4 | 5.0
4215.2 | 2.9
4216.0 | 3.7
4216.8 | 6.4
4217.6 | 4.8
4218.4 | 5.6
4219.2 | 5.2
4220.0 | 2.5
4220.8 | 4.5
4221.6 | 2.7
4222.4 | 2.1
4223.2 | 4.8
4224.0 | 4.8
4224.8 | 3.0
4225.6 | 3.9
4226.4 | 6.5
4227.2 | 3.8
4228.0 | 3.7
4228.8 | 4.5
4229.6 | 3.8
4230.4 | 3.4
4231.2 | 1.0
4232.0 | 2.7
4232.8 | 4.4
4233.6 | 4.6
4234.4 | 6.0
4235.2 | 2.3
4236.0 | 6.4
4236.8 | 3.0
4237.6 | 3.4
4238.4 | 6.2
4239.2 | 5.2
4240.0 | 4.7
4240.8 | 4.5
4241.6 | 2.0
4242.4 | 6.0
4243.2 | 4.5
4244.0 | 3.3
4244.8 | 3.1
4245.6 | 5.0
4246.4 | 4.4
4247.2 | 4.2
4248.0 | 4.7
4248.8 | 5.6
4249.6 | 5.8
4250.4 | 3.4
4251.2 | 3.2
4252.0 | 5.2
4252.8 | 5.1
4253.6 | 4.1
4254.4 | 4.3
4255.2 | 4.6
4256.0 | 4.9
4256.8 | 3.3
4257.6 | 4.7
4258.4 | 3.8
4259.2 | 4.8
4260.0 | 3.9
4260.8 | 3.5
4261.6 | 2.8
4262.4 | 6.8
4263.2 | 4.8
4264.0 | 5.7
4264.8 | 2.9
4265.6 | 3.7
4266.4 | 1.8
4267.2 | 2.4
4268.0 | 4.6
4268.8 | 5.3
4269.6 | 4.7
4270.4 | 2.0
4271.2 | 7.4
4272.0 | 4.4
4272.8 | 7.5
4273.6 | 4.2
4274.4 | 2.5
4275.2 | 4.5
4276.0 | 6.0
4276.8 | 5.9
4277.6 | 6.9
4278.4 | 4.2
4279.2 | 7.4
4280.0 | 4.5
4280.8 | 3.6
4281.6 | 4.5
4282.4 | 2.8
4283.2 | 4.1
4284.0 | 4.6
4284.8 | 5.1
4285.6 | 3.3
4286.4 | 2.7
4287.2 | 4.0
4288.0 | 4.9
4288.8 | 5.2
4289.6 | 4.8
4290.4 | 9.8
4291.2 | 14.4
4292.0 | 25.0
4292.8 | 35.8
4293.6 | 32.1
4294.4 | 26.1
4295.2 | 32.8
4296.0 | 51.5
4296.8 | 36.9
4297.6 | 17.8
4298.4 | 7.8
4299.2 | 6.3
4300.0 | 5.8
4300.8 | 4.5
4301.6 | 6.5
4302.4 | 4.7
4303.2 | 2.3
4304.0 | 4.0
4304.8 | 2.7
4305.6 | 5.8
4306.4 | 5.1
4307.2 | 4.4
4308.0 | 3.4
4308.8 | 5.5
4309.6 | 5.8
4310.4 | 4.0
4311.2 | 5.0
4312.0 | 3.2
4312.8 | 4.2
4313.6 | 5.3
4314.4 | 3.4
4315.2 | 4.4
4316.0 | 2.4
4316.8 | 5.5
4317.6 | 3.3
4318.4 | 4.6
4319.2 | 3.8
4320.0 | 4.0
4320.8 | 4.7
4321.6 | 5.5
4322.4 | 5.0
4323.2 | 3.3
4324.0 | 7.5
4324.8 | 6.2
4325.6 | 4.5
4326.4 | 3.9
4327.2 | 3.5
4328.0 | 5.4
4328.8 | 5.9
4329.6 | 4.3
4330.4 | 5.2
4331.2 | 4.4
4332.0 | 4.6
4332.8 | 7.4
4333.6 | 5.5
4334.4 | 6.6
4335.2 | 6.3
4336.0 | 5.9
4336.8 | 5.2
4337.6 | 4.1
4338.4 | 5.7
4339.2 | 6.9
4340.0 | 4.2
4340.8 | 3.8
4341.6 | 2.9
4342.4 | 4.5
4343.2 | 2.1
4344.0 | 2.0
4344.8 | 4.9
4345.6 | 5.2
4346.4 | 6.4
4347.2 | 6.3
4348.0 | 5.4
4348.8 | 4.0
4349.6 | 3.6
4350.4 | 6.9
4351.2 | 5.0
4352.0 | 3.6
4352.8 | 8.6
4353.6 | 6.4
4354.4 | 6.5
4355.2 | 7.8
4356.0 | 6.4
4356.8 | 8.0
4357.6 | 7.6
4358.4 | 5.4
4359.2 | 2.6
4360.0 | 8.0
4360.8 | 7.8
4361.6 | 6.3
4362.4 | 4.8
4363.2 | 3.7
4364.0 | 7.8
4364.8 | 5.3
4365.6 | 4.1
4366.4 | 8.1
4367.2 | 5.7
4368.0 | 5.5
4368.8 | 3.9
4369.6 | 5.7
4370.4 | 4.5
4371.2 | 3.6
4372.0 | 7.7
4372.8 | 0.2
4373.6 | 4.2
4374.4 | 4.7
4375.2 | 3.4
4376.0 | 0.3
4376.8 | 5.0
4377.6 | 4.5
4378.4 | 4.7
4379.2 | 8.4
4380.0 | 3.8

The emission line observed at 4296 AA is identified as [O II]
